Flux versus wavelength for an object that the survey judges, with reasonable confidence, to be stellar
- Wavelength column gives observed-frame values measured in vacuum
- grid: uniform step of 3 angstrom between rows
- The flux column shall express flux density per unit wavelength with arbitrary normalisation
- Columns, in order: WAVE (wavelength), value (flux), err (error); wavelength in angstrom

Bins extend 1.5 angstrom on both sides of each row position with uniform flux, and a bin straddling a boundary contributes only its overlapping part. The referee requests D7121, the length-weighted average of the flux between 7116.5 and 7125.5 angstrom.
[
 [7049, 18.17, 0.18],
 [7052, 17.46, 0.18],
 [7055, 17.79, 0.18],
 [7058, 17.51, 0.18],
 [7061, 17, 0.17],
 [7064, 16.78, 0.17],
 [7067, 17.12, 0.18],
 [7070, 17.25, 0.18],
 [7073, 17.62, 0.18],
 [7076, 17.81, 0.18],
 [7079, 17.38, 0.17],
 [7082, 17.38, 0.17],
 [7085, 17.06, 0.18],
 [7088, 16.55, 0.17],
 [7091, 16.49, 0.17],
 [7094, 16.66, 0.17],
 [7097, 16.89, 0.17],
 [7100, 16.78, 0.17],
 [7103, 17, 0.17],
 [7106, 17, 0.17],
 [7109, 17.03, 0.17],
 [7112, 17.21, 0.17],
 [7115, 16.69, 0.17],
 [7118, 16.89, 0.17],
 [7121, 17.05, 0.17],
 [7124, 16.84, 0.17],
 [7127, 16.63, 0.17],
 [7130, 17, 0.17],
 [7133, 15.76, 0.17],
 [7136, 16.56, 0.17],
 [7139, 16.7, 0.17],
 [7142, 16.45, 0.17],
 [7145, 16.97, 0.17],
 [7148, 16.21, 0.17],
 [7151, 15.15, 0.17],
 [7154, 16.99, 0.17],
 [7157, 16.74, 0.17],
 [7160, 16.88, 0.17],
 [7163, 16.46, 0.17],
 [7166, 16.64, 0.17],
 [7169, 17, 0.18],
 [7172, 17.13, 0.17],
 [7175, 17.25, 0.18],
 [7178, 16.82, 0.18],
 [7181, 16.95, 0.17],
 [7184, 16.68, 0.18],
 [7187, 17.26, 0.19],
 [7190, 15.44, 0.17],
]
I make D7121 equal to 16.9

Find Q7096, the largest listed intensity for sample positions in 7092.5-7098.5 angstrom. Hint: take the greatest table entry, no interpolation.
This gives 16.89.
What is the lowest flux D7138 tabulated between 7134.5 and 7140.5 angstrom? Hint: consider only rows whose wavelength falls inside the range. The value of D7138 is 16.56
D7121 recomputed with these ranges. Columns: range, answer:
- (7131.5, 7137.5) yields 16.2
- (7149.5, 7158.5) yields 16.3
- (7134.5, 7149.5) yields 16.6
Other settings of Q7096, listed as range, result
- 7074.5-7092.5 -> 17.81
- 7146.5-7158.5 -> 16.99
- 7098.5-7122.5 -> 17.21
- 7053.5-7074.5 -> 17.79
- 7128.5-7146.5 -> 17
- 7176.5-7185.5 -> 16.95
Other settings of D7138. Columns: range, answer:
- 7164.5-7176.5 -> 16.64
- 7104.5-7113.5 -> 17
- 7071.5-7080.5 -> 17.38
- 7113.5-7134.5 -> 15.76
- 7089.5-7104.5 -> 16.49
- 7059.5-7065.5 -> 16.78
